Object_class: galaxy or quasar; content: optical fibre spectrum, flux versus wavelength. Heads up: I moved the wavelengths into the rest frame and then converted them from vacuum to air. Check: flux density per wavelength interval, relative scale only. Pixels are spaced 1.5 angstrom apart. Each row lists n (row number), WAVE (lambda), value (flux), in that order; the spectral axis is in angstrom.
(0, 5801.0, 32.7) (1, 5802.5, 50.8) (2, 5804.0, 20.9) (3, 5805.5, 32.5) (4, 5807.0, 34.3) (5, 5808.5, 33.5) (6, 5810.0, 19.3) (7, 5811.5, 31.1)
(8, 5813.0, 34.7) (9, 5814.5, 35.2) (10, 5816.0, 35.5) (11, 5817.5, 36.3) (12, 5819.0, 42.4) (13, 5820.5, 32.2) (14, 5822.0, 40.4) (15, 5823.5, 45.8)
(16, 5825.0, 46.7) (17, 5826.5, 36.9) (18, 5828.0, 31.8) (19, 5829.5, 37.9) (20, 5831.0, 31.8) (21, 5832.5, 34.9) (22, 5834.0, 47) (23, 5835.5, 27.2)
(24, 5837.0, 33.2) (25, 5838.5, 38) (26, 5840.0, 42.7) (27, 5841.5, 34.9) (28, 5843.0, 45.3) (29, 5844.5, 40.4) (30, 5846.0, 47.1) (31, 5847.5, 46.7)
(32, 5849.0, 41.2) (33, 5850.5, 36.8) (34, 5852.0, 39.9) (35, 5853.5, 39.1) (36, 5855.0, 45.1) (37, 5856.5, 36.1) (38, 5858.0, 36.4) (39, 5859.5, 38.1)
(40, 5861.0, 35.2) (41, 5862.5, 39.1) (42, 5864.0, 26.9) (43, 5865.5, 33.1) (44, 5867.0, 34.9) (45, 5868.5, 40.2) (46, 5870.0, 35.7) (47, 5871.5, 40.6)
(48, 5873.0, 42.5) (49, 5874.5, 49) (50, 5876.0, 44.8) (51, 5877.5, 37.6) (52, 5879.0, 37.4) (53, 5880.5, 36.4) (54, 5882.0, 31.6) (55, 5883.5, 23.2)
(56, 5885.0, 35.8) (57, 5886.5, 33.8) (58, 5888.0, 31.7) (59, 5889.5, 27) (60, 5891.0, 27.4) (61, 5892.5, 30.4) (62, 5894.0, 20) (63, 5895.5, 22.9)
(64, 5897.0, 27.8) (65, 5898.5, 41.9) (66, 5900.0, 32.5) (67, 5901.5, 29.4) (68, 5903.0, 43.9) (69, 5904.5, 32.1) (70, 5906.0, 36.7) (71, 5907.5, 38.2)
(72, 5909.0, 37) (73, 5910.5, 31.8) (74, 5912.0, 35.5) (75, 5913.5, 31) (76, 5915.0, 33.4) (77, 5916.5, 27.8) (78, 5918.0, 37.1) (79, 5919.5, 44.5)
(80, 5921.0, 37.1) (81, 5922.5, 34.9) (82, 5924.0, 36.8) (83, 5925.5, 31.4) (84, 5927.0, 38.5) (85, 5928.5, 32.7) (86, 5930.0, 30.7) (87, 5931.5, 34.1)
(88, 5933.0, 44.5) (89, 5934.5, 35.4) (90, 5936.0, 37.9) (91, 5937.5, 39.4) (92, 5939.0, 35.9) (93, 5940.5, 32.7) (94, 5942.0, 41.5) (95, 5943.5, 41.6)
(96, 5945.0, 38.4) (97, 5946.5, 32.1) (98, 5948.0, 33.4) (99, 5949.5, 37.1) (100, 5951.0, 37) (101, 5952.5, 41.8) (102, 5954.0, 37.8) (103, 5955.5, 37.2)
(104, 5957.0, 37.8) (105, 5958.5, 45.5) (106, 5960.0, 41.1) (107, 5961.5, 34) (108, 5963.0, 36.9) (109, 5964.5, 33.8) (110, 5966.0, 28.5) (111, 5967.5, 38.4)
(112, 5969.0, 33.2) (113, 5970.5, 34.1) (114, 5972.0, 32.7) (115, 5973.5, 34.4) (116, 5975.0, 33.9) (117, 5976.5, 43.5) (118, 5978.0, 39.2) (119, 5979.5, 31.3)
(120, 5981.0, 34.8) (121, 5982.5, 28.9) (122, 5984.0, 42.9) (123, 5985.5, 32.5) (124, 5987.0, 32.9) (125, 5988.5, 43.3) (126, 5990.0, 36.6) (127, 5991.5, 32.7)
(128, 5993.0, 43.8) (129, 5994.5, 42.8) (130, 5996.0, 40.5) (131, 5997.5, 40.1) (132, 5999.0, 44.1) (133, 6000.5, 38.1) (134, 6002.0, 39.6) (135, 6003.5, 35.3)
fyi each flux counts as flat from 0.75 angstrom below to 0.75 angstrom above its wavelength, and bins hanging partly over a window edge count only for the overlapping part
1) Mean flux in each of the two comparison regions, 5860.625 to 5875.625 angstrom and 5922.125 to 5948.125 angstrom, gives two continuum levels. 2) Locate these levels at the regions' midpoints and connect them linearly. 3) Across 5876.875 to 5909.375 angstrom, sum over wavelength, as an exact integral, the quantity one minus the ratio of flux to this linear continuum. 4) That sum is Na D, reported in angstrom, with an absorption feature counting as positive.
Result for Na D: 4.3 angstrom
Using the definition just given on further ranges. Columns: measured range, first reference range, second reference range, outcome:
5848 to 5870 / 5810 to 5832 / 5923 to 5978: -0.5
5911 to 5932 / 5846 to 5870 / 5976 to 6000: 1.9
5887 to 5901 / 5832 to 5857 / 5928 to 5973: 3.3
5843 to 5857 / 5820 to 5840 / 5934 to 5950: -1.6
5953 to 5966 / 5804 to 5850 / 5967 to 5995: -0.4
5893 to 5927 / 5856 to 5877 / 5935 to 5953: 3.4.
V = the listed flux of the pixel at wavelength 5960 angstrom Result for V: 41.1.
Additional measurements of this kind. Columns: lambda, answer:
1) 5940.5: 32.7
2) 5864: 26.9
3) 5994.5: 42.8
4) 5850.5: 36.8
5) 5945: 38.4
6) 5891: 27.4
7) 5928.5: 32.7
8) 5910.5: 31.8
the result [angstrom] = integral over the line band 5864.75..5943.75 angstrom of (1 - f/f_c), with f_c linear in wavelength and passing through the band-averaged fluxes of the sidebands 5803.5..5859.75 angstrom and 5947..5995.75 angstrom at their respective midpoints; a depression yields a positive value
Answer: 3.9 angstrom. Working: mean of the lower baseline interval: 37.1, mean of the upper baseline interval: 36.7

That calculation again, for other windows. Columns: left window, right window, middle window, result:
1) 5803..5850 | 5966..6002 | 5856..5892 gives 1.3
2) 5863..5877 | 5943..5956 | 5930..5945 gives -0.1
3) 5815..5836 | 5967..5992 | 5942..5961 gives -1.3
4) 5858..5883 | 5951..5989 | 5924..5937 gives 0.4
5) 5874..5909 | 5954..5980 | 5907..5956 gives -1.7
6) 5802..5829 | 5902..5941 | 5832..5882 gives -4.5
